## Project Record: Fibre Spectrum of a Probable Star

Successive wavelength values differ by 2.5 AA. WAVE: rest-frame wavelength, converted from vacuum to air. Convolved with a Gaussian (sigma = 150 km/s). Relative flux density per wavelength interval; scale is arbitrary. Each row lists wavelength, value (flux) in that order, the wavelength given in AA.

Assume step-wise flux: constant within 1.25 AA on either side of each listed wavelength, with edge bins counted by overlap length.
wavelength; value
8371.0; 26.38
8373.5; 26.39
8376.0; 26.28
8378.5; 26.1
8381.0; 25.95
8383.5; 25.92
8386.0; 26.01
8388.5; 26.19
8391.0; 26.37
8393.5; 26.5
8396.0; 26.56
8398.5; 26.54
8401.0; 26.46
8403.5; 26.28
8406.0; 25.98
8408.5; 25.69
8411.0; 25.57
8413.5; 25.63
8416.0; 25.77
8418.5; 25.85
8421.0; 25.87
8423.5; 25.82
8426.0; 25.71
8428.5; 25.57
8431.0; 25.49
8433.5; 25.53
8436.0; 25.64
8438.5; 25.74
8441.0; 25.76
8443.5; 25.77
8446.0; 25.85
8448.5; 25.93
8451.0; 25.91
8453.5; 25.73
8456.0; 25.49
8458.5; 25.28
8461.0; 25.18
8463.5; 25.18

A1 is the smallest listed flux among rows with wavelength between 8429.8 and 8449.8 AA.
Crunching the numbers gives 25.49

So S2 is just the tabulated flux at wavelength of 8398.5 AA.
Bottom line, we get 26.54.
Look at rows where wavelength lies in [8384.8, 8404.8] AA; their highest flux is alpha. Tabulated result 26.56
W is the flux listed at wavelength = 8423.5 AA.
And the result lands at 25.82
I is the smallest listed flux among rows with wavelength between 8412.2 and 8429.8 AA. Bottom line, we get 25.57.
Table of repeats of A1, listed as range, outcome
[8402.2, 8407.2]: 25.98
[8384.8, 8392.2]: 26.01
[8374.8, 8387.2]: 25.92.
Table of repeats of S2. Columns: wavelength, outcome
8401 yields 26.46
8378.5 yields 26.1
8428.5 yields 25.57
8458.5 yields 25.28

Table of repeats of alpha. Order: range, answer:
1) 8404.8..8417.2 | 25.98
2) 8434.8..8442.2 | 25.76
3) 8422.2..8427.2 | 25.82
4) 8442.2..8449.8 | 25.93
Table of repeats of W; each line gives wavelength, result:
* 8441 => 25.76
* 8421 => 25.87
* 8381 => 25.95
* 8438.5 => 25.74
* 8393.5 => 26.5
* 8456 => 25.49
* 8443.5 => 25.77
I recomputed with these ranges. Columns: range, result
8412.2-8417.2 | 25.63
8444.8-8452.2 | 25.85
